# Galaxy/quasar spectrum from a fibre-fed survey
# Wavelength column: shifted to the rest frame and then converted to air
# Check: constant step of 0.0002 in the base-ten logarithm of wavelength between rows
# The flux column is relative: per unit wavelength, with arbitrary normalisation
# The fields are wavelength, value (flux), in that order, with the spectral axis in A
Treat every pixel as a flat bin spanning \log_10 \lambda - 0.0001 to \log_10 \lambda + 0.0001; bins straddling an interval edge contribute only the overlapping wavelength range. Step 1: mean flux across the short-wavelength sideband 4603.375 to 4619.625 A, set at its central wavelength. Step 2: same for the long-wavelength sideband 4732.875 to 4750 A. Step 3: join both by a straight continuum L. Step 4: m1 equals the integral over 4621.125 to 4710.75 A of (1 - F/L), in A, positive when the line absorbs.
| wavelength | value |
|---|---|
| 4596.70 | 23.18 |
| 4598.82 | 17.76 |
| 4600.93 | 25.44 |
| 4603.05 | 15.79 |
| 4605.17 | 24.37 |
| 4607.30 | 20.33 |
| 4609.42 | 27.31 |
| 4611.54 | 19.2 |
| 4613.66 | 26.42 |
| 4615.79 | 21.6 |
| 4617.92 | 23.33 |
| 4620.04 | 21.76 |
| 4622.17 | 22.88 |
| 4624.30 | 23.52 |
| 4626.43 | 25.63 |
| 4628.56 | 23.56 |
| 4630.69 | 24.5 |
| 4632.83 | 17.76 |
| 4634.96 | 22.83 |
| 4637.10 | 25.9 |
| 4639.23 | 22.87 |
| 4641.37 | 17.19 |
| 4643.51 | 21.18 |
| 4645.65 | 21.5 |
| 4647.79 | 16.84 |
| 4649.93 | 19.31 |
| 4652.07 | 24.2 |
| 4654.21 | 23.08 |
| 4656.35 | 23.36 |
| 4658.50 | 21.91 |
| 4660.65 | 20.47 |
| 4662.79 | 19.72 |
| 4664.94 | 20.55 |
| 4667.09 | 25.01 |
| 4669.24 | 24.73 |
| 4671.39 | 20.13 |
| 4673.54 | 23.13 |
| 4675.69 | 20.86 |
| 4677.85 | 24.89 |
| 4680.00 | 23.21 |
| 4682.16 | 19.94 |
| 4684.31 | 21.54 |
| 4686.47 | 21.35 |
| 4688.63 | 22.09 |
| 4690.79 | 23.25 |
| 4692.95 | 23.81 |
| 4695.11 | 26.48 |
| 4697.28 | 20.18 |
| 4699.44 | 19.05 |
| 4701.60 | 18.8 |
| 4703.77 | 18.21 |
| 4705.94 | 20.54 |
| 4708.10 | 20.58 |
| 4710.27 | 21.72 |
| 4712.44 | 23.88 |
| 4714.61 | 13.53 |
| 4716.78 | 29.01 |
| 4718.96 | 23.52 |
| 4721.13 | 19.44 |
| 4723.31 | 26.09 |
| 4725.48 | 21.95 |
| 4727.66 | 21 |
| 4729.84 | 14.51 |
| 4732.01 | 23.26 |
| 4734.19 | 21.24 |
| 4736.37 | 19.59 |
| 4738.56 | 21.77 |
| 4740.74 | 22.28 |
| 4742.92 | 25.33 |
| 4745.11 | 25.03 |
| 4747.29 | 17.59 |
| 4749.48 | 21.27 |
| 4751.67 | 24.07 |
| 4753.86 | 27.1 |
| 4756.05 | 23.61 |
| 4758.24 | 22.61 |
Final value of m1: 2.1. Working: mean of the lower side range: 22.8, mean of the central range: 21.9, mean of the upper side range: 21.8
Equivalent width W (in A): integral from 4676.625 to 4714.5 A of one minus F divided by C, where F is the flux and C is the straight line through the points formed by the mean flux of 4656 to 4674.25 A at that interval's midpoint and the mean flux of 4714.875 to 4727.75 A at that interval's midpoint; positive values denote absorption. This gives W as 1.77 A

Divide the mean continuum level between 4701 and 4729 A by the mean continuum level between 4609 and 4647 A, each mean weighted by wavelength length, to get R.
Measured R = 0.9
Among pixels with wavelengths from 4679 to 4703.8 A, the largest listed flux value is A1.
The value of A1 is 26.48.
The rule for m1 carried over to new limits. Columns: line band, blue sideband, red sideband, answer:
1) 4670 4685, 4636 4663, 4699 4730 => -0.6 A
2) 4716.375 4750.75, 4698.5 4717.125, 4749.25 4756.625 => 0.9 A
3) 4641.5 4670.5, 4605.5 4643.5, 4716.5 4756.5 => 1.4 A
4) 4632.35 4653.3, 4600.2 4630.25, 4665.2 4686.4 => 1.5 A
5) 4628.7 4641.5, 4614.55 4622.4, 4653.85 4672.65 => 0.0 A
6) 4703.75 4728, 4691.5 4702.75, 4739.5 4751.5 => 0.2 A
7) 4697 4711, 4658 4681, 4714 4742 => 1.3 A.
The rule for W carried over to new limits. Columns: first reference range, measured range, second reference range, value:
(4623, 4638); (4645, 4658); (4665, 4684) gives 0.9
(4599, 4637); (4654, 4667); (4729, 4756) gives 0.5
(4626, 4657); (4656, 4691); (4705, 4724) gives -0.2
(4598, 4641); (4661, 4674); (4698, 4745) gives -0.1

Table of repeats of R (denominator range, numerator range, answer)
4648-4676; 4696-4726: 0.97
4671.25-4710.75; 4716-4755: 1.04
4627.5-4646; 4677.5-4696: 1.04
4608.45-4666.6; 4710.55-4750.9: 0.98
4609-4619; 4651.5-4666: 0.93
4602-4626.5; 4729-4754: 0.97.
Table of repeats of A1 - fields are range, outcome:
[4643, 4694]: 25.01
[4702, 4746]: 29.01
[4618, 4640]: 25.9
